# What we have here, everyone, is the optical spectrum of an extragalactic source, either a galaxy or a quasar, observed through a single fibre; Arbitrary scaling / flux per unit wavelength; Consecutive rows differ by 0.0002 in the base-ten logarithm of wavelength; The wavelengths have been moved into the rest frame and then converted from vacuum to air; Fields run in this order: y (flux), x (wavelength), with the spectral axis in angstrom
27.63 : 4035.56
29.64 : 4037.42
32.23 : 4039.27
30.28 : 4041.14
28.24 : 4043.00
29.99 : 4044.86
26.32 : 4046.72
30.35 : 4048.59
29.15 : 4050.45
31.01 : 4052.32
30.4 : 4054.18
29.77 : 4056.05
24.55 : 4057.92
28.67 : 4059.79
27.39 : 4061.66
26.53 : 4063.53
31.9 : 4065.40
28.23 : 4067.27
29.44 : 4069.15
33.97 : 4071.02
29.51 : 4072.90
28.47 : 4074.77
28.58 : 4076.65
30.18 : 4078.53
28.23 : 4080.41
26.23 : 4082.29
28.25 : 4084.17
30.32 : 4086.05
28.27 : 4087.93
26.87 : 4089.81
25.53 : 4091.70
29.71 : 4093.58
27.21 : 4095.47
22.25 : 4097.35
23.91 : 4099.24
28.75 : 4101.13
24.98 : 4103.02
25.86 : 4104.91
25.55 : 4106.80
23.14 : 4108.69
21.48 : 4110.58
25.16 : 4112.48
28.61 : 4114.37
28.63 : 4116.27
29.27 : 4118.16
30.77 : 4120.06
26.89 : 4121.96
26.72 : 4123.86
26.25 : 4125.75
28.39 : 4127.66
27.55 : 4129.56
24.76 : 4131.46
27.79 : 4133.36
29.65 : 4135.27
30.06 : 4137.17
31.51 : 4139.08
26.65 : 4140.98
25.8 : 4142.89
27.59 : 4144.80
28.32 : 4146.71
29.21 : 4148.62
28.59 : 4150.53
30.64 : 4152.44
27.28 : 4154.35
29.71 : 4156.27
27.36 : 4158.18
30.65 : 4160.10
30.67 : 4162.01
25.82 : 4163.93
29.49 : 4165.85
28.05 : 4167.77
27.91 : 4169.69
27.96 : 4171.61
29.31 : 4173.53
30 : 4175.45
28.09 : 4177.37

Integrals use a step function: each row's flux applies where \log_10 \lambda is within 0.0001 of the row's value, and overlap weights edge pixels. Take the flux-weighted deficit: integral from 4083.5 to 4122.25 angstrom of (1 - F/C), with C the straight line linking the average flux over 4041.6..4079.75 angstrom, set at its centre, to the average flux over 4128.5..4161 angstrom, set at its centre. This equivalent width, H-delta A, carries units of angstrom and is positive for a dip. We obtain 2.8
